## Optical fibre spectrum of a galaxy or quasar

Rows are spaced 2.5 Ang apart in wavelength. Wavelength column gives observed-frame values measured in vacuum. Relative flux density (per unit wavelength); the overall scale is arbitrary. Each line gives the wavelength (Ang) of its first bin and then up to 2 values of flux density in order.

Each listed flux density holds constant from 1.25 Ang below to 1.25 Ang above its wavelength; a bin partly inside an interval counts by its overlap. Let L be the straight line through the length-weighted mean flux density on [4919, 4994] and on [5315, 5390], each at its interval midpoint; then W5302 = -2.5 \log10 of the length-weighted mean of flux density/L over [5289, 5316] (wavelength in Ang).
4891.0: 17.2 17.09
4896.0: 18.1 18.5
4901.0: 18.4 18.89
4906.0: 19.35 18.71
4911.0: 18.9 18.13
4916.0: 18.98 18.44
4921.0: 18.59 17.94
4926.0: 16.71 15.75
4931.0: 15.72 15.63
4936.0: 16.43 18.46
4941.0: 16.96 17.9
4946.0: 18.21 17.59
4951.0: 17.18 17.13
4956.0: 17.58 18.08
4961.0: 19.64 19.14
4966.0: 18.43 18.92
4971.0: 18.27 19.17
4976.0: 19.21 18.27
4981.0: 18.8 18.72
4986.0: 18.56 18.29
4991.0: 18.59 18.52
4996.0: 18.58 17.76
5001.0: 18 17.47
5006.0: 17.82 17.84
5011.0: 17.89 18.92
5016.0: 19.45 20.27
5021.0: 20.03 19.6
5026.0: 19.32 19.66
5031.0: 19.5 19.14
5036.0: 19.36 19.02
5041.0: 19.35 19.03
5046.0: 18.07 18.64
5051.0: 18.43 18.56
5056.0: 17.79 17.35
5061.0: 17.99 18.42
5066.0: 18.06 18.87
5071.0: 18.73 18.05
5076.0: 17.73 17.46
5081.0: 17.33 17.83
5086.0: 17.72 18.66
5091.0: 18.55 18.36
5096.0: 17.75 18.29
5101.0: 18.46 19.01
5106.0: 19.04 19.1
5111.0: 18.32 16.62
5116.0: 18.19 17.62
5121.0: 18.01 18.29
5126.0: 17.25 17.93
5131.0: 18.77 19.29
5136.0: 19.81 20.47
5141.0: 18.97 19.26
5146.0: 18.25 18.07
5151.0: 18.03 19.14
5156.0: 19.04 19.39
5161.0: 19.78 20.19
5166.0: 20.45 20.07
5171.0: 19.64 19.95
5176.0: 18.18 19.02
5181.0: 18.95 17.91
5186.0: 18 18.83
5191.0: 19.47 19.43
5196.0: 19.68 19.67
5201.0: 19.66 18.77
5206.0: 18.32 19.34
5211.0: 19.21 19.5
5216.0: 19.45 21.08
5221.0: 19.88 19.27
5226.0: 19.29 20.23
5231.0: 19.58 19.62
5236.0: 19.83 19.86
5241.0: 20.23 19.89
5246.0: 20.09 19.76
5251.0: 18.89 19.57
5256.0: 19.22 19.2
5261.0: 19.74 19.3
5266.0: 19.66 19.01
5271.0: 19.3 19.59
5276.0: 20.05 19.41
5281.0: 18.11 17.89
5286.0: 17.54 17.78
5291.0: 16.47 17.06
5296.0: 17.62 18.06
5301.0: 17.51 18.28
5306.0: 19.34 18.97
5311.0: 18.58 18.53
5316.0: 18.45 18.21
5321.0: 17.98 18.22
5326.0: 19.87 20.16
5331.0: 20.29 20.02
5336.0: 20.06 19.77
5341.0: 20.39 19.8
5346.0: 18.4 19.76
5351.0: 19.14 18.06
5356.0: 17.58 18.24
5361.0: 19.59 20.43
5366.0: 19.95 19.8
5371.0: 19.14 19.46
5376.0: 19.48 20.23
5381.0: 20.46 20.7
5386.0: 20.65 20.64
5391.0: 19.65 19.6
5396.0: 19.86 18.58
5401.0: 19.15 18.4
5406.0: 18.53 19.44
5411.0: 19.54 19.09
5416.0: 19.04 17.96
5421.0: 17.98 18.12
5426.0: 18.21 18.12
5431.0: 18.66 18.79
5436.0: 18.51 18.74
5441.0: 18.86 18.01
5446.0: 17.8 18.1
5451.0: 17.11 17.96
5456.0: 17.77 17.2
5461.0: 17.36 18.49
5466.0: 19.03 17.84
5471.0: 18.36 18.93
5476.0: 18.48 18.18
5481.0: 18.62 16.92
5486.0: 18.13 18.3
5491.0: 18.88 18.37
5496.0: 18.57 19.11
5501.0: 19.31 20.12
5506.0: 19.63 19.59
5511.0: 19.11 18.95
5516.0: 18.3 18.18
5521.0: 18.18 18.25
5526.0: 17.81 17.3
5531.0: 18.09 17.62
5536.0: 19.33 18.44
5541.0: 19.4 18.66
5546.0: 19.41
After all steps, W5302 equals 0.07 mag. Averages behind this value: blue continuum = 17.9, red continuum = 19.5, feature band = 18.1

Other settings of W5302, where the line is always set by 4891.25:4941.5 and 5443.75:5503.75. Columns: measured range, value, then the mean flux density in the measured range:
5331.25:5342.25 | -0.110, 20.1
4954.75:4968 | -0.046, 18.6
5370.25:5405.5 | -0.087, 19.7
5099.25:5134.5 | -0.019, 18.3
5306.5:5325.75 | -0.024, 18.5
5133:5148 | -0.076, 19.3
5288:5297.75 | 0.053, 17.2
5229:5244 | -0.103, 19.9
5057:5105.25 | -0.013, 18.1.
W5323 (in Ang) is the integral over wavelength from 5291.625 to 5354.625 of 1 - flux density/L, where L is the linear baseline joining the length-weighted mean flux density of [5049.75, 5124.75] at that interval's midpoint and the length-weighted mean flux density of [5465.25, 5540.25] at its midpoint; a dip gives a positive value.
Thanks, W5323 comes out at -1.7 Ang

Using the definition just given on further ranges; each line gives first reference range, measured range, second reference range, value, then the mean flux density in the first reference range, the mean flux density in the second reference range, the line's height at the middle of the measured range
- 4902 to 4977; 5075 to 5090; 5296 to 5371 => 0.48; 18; 19.1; 18.4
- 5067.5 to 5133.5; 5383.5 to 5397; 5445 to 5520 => -1.31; 18.2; 18.4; 18.4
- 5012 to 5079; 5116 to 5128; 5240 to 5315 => 0.61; 18.8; 18.8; 18.8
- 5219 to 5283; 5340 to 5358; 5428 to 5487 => -0.07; 19.5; 18.2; 18.9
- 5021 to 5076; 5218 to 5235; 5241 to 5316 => -0.92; 18.7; 18.8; 18.8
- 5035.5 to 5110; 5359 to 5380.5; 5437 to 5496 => -1.80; 18.4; 18.2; 18.2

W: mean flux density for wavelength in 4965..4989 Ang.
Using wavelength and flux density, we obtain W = 18.7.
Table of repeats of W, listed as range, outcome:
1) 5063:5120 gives 18.2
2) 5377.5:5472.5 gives 18.7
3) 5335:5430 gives 19.3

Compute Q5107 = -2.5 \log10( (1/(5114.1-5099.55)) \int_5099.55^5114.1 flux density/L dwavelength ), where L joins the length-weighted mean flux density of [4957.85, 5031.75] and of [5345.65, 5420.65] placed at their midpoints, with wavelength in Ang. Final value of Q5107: 0.02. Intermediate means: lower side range 18.8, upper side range 19.3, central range 18.5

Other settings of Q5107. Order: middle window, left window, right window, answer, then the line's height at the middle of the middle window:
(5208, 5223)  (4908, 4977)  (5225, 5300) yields -0.048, 18.9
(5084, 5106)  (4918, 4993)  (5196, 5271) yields 0.022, 18.8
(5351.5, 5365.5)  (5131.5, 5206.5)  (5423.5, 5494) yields -0.018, 18.5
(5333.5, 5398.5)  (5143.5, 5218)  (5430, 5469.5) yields -0.066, 18.5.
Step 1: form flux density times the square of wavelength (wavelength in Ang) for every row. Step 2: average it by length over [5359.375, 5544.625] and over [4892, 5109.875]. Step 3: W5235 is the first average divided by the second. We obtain 1.22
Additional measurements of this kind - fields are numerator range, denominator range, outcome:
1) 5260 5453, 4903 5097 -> 1.19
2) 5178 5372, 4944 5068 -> 1.14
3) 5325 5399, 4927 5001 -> 1.28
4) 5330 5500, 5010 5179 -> 1.14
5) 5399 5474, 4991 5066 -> 1.15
